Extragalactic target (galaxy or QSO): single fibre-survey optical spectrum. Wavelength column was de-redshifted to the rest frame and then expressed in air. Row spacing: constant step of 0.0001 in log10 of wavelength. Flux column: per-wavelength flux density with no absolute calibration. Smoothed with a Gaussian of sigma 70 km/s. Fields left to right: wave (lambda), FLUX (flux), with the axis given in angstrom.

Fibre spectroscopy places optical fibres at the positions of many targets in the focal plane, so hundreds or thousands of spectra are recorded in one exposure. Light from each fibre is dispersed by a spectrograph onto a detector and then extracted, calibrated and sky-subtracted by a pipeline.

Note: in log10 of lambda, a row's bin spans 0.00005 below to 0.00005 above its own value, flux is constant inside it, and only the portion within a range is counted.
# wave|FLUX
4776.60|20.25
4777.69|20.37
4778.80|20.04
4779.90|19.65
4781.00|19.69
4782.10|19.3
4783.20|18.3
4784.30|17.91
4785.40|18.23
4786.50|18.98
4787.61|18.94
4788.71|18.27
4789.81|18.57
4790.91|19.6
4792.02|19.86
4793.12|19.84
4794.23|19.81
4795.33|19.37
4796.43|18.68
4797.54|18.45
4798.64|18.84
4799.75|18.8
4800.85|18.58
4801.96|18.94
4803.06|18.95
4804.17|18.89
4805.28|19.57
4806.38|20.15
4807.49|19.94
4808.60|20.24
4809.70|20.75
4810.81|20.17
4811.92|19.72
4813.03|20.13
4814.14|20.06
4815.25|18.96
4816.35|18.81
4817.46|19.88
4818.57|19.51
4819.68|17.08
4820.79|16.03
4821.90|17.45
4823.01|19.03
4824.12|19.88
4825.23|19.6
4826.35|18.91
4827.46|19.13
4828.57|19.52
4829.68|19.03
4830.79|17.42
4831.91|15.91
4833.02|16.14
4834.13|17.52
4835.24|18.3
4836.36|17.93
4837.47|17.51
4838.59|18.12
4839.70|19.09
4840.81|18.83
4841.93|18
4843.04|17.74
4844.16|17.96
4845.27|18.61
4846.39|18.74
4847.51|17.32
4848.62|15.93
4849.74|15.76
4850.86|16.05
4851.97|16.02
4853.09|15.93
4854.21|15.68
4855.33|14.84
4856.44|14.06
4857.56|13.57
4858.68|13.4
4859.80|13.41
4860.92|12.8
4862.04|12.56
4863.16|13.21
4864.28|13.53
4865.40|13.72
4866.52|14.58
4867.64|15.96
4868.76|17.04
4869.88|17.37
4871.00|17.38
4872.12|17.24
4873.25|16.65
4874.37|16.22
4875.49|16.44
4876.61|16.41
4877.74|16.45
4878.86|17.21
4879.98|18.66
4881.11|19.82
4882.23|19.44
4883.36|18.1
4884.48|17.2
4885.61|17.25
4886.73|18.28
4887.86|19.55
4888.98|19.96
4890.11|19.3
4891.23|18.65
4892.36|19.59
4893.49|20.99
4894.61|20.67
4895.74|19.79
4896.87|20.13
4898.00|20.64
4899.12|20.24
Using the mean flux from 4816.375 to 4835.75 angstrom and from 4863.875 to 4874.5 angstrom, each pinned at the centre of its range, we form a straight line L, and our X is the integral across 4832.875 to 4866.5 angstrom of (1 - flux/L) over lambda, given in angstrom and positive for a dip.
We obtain 2.0 angstrom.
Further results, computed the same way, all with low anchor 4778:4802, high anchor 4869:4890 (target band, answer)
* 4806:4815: -0.6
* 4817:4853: 1.0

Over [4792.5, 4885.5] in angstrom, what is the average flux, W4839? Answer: 17.6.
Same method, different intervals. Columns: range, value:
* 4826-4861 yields 16.9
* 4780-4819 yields 19.3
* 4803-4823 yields 19.2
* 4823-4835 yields 18.3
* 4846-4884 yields 15.9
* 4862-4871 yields 15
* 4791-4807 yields 19.2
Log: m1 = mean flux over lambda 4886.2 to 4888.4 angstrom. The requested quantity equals 18.9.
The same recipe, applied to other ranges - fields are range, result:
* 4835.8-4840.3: 18.2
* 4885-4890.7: 18.9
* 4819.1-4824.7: 17.9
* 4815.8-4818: 19.4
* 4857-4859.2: 13.5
